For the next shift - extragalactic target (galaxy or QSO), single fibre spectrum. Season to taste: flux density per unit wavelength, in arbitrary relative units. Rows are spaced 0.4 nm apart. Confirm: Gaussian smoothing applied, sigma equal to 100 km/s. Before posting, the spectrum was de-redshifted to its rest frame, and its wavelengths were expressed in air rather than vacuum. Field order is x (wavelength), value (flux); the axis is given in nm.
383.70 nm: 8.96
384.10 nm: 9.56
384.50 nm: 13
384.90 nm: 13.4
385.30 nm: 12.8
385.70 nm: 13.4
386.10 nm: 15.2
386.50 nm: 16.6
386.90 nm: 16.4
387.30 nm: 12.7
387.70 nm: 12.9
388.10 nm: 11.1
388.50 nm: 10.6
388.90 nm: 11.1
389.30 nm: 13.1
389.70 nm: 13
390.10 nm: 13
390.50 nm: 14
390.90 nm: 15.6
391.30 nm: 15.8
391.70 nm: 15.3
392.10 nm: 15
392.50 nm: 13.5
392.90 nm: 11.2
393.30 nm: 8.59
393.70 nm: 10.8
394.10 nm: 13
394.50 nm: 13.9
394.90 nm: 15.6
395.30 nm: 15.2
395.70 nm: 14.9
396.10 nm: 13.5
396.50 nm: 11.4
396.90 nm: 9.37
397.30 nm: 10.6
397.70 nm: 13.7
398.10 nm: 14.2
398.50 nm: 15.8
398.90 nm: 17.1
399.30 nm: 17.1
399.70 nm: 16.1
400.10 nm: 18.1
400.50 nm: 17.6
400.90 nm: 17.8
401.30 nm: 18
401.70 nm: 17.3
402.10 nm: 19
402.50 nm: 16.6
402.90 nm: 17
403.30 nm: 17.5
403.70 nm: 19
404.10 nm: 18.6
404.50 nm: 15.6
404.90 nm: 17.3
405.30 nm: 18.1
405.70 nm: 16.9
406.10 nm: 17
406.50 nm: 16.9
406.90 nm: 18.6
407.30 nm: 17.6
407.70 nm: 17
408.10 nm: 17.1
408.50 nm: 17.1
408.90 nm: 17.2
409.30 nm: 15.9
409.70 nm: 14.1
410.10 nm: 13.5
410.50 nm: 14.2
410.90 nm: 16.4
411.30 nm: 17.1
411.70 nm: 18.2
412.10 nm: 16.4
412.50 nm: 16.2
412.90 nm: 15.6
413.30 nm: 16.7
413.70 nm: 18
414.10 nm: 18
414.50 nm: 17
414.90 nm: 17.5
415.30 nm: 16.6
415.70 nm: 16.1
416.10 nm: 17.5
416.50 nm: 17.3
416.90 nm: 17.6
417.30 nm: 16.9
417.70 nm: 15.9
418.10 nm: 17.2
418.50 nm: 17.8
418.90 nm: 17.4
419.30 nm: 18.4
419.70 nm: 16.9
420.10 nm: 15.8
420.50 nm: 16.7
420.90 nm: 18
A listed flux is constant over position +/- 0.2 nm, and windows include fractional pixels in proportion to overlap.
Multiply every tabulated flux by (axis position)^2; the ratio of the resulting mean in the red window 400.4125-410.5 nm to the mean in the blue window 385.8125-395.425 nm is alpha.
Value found 1.37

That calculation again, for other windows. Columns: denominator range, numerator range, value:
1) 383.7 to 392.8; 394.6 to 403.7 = 1.24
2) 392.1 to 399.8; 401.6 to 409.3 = 1.35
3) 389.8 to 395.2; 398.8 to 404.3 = 1.37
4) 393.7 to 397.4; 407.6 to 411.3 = 1.31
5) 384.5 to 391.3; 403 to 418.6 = 1.40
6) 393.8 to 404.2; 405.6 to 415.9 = 1.13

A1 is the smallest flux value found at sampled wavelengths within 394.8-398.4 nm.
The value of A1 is 9.37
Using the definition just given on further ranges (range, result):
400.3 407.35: 15.6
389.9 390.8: 13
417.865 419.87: 16.9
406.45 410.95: 13.5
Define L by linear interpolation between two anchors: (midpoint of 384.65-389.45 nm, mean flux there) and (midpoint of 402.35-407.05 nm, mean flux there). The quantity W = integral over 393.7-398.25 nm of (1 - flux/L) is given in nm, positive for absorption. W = 0.668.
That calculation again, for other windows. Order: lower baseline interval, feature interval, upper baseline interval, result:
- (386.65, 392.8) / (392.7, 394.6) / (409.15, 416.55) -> 0.360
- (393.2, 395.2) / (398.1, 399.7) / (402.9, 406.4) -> -0.155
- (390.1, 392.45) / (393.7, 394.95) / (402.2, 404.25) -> 0.172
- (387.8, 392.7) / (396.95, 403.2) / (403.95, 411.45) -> -0.409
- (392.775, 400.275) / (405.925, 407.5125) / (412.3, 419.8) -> -0.211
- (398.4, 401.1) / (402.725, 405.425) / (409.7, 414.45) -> -0.117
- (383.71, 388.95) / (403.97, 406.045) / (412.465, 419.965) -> -0.230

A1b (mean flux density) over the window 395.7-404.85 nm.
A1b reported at 16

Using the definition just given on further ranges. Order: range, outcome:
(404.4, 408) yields 17.3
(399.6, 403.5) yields 17.5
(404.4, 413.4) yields 16.6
